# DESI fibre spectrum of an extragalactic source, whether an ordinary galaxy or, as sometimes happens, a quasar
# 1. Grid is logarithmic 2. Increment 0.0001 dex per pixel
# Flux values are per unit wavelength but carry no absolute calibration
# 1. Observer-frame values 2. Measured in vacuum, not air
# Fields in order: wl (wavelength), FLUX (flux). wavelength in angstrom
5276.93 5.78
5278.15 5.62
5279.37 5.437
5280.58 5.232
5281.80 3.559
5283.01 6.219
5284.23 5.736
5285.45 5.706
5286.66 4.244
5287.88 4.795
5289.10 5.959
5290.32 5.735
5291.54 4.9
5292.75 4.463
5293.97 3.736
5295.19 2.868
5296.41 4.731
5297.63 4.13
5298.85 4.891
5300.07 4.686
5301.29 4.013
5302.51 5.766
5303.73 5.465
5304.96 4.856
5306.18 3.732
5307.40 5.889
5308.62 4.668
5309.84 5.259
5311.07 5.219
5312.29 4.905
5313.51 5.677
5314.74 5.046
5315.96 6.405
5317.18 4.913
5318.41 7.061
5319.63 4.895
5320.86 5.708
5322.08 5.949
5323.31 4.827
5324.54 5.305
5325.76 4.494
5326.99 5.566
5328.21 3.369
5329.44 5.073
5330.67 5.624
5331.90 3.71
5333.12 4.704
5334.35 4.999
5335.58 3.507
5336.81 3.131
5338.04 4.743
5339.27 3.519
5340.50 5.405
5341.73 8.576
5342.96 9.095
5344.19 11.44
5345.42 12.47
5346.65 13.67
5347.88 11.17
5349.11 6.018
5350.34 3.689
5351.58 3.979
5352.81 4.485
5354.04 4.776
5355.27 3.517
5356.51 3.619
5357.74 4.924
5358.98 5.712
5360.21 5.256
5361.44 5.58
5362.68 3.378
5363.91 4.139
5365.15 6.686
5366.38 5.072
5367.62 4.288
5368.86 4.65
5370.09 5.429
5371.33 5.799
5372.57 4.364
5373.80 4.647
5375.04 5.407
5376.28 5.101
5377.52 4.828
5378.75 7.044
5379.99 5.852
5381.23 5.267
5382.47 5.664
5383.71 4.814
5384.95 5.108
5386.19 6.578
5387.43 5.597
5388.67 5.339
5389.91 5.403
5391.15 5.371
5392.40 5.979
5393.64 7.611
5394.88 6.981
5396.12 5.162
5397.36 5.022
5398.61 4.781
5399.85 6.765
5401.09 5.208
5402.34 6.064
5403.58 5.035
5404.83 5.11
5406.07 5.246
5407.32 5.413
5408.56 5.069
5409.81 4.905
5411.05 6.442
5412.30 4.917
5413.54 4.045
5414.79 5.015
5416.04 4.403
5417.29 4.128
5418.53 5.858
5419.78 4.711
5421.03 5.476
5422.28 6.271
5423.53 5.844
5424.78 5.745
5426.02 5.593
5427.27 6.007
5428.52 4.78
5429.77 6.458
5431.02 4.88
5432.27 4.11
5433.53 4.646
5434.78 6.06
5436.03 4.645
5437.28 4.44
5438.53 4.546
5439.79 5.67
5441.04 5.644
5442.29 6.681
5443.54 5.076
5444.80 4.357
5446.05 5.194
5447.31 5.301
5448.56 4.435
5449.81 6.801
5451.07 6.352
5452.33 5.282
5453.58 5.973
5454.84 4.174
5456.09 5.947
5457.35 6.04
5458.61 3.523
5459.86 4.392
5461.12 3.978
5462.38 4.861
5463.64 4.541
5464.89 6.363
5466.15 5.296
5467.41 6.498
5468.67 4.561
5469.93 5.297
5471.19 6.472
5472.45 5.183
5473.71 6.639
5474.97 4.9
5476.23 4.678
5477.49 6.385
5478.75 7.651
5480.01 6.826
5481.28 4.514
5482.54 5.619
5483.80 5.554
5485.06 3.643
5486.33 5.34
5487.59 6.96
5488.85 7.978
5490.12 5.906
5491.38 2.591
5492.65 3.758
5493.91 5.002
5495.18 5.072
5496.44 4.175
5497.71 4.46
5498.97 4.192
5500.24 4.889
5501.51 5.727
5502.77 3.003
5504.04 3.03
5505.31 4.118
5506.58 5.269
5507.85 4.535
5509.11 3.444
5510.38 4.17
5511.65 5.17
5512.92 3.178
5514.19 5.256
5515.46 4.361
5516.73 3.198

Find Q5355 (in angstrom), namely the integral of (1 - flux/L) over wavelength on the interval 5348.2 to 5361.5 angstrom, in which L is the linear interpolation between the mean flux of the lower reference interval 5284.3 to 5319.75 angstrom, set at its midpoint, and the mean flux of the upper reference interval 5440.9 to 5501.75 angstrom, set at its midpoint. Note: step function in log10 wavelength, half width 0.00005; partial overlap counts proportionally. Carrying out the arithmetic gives 0.79 angstrom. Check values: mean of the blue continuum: 5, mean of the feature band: 4.79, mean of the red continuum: 5.31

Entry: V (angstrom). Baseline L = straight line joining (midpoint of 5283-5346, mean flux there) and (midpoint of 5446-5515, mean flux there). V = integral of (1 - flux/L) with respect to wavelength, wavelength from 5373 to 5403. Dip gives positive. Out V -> -2.4 angstrom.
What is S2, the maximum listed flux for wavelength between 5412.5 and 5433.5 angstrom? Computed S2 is 6.458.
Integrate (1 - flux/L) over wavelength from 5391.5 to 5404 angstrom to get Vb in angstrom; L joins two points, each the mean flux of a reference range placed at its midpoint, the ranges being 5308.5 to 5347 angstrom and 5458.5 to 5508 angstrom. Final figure -0.8 angstrom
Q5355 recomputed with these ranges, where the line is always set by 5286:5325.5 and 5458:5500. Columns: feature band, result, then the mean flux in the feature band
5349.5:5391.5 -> 0.47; 5.04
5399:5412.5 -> -0.87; 5.48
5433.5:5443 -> -0.27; 5.33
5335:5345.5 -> -3.19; 6.6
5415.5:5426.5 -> -0.38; 5.34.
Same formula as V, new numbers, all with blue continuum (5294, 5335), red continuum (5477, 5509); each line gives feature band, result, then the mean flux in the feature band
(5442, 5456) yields -1.14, 5.41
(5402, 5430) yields -1.75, 5.31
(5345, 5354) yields -4.80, 7.63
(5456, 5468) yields -0.23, 5.1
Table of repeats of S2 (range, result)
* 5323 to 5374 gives 13.67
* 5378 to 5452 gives 7.611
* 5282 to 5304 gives 6.219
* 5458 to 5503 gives 7.978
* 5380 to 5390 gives 6.578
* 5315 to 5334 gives 7.061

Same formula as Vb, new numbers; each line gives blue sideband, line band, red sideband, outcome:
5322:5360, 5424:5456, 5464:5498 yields 1.4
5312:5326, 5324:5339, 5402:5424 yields 2.6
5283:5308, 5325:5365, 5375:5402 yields -3.4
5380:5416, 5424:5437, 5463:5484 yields 0.7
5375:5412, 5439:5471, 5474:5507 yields -0.3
